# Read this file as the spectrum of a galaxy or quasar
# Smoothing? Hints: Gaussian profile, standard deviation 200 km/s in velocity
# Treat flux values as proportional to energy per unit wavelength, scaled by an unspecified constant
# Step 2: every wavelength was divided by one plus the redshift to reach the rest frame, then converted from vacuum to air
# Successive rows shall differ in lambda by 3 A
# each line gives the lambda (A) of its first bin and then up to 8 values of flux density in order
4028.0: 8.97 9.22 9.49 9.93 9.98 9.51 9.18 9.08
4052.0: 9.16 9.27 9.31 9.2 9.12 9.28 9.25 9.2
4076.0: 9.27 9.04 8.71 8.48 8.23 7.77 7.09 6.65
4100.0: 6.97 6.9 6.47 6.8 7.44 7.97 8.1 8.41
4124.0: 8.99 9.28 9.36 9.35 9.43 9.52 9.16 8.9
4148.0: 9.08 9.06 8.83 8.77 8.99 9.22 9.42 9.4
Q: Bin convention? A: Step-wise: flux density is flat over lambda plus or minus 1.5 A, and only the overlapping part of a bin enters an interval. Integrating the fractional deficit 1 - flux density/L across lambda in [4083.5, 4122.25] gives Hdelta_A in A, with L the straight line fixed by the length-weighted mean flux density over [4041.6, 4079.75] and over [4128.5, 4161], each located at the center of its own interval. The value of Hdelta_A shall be 7.2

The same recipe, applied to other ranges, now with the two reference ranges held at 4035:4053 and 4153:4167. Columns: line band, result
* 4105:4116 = 2.46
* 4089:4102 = 2.99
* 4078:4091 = 1.15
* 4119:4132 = 0.26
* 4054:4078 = 0.42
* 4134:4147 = -0.19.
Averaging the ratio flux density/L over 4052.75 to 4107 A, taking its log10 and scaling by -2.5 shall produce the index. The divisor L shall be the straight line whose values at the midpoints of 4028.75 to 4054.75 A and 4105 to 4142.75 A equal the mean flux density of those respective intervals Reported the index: 0.08 mag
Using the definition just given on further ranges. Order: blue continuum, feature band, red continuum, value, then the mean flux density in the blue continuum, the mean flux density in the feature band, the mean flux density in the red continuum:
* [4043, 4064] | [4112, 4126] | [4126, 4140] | 0.13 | 9.22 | 8.3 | 9.39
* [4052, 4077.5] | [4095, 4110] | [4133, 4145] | 0.34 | 9.23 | 6.77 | 9.31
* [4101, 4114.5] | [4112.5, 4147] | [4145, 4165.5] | -0.13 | 6.98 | 8.91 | 9.01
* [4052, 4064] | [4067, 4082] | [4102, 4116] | -0.08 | 9.23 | 9.15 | 7.09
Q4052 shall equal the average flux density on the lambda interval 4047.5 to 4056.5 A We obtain 9.17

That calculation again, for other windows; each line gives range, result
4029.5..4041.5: 9.65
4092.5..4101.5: 6.9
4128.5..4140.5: 9.41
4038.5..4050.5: 9.44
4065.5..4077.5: 9.25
